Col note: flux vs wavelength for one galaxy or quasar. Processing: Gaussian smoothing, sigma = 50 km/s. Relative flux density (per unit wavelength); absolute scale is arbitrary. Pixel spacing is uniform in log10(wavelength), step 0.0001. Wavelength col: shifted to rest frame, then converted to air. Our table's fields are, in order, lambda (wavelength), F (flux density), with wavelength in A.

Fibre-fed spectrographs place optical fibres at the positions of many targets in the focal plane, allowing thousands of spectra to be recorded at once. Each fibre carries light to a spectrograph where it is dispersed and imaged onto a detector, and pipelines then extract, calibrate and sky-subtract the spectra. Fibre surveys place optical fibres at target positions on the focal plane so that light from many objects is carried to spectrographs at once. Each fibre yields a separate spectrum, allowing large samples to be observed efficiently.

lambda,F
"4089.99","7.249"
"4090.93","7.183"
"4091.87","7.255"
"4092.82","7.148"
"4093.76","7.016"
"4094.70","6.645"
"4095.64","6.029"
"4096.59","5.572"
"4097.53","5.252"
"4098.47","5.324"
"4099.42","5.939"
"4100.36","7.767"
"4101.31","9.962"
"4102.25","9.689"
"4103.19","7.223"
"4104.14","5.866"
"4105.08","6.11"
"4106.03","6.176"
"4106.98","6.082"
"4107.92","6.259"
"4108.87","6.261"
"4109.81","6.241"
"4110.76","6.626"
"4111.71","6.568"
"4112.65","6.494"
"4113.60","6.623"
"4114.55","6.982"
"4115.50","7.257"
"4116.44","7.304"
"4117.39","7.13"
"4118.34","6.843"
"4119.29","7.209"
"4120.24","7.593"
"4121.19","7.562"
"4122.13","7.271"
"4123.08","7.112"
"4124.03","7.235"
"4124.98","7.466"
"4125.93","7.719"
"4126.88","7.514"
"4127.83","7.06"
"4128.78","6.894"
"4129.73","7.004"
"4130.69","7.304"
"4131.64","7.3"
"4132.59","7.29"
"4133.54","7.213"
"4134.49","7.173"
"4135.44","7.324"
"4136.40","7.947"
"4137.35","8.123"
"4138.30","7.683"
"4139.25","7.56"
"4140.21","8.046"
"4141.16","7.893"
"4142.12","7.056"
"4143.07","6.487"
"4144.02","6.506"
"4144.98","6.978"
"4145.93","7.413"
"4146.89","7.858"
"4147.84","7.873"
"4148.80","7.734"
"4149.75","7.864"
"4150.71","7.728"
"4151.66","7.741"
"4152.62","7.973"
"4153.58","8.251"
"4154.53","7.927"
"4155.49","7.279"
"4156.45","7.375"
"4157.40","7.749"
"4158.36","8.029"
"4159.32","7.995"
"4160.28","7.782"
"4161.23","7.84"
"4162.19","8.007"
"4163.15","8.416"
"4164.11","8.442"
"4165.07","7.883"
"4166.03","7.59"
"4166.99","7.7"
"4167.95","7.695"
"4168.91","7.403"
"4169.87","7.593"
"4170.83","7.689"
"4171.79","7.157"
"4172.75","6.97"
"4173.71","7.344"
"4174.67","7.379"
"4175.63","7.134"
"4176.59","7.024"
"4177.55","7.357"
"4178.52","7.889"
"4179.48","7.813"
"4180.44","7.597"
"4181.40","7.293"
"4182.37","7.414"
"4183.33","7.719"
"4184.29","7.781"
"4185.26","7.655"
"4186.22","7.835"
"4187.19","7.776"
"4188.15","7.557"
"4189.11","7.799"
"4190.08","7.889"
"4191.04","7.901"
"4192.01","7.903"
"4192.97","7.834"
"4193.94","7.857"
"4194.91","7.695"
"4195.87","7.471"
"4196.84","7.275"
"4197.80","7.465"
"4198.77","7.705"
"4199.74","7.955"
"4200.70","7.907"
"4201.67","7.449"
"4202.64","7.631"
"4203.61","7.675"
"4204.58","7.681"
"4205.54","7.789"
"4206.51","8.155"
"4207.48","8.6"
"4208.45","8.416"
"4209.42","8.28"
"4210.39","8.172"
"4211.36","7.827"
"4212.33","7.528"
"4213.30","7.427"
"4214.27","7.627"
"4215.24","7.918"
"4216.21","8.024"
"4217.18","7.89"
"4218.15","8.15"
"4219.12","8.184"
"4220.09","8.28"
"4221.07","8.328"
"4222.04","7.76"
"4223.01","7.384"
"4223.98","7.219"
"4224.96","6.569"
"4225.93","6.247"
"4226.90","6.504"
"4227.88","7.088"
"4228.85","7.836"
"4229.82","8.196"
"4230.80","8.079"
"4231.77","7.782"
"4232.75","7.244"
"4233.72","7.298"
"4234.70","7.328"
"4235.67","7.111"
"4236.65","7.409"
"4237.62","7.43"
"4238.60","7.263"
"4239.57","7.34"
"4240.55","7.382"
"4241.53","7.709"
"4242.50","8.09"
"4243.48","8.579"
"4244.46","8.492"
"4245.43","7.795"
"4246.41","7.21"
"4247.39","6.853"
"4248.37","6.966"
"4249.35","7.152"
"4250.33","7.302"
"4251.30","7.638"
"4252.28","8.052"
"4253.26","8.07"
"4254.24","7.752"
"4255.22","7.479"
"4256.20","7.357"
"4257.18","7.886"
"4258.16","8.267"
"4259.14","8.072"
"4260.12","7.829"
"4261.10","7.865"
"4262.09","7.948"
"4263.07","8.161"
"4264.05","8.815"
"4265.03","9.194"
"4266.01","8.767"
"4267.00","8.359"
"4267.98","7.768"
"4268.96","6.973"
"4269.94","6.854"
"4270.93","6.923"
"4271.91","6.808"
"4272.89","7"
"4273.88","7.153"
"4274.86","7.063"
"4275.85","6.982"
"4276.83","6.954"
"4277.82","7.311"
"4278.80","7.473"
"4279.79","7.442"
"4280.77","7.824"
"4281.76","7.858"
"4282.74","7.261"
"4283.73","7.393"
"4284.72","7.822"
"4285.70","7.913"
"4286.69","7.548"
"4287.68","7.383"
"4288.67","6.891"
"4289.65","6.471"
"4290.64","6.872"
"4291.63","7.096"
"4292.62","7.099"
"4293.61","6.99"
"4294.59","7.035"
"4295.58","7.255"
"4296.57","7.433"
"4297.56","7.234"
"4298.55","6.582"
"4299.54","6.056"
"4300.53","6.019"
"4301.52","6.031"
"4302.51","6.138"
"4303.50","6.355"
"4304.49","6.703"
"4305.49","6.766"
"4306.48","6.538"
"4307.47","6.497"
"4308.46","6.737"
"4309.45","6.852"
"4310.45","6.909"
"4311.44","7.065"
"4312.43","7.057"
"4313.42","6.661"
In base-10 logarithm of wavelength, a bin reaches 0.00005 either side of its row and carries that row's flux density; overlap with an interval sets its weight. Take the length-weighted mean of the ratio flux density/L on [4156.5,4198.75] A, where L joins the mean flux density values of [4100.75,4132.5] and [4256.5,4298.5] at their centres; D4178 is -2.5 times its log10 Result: -0.061 mag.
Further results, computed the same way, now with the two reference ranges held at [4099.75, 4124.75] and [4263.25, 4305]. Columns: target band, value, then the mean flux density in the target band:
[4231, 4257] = -0.05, 7.55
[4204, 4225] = -0.11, 7.9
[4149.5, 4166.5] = -0.11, 7.88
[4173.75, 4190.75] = -0.07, 7.58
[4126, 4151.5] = -0.05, 7.43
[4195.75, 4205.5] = -0.07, 7.64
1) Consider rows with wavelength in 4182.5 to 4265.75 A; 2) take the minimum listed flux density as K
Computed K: 6.247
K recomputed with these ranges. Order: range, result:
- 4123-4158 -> 6.487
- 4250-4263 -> 7.302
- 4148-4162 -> 7.279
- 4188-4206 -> 7.275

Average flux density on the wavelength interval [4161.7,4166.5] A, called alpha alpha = 8.06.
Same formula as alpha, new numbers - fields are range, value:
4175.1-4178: 7.19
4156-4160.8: 7.8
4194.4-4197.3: 7.48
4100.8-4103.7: 8.9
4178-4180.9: 7.75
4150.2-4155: 7.92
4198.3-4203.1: 7.73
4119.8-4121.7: 7.6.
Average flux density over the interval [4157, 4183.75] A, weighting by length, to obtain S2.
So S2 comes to 7.64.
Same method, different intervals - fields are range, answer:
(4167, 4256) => 7.63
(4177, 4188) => 7.64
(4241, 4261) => 7.73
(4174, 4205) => 7.63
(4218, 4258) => 7.56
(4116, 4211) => 7.61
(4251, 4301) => 7.45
